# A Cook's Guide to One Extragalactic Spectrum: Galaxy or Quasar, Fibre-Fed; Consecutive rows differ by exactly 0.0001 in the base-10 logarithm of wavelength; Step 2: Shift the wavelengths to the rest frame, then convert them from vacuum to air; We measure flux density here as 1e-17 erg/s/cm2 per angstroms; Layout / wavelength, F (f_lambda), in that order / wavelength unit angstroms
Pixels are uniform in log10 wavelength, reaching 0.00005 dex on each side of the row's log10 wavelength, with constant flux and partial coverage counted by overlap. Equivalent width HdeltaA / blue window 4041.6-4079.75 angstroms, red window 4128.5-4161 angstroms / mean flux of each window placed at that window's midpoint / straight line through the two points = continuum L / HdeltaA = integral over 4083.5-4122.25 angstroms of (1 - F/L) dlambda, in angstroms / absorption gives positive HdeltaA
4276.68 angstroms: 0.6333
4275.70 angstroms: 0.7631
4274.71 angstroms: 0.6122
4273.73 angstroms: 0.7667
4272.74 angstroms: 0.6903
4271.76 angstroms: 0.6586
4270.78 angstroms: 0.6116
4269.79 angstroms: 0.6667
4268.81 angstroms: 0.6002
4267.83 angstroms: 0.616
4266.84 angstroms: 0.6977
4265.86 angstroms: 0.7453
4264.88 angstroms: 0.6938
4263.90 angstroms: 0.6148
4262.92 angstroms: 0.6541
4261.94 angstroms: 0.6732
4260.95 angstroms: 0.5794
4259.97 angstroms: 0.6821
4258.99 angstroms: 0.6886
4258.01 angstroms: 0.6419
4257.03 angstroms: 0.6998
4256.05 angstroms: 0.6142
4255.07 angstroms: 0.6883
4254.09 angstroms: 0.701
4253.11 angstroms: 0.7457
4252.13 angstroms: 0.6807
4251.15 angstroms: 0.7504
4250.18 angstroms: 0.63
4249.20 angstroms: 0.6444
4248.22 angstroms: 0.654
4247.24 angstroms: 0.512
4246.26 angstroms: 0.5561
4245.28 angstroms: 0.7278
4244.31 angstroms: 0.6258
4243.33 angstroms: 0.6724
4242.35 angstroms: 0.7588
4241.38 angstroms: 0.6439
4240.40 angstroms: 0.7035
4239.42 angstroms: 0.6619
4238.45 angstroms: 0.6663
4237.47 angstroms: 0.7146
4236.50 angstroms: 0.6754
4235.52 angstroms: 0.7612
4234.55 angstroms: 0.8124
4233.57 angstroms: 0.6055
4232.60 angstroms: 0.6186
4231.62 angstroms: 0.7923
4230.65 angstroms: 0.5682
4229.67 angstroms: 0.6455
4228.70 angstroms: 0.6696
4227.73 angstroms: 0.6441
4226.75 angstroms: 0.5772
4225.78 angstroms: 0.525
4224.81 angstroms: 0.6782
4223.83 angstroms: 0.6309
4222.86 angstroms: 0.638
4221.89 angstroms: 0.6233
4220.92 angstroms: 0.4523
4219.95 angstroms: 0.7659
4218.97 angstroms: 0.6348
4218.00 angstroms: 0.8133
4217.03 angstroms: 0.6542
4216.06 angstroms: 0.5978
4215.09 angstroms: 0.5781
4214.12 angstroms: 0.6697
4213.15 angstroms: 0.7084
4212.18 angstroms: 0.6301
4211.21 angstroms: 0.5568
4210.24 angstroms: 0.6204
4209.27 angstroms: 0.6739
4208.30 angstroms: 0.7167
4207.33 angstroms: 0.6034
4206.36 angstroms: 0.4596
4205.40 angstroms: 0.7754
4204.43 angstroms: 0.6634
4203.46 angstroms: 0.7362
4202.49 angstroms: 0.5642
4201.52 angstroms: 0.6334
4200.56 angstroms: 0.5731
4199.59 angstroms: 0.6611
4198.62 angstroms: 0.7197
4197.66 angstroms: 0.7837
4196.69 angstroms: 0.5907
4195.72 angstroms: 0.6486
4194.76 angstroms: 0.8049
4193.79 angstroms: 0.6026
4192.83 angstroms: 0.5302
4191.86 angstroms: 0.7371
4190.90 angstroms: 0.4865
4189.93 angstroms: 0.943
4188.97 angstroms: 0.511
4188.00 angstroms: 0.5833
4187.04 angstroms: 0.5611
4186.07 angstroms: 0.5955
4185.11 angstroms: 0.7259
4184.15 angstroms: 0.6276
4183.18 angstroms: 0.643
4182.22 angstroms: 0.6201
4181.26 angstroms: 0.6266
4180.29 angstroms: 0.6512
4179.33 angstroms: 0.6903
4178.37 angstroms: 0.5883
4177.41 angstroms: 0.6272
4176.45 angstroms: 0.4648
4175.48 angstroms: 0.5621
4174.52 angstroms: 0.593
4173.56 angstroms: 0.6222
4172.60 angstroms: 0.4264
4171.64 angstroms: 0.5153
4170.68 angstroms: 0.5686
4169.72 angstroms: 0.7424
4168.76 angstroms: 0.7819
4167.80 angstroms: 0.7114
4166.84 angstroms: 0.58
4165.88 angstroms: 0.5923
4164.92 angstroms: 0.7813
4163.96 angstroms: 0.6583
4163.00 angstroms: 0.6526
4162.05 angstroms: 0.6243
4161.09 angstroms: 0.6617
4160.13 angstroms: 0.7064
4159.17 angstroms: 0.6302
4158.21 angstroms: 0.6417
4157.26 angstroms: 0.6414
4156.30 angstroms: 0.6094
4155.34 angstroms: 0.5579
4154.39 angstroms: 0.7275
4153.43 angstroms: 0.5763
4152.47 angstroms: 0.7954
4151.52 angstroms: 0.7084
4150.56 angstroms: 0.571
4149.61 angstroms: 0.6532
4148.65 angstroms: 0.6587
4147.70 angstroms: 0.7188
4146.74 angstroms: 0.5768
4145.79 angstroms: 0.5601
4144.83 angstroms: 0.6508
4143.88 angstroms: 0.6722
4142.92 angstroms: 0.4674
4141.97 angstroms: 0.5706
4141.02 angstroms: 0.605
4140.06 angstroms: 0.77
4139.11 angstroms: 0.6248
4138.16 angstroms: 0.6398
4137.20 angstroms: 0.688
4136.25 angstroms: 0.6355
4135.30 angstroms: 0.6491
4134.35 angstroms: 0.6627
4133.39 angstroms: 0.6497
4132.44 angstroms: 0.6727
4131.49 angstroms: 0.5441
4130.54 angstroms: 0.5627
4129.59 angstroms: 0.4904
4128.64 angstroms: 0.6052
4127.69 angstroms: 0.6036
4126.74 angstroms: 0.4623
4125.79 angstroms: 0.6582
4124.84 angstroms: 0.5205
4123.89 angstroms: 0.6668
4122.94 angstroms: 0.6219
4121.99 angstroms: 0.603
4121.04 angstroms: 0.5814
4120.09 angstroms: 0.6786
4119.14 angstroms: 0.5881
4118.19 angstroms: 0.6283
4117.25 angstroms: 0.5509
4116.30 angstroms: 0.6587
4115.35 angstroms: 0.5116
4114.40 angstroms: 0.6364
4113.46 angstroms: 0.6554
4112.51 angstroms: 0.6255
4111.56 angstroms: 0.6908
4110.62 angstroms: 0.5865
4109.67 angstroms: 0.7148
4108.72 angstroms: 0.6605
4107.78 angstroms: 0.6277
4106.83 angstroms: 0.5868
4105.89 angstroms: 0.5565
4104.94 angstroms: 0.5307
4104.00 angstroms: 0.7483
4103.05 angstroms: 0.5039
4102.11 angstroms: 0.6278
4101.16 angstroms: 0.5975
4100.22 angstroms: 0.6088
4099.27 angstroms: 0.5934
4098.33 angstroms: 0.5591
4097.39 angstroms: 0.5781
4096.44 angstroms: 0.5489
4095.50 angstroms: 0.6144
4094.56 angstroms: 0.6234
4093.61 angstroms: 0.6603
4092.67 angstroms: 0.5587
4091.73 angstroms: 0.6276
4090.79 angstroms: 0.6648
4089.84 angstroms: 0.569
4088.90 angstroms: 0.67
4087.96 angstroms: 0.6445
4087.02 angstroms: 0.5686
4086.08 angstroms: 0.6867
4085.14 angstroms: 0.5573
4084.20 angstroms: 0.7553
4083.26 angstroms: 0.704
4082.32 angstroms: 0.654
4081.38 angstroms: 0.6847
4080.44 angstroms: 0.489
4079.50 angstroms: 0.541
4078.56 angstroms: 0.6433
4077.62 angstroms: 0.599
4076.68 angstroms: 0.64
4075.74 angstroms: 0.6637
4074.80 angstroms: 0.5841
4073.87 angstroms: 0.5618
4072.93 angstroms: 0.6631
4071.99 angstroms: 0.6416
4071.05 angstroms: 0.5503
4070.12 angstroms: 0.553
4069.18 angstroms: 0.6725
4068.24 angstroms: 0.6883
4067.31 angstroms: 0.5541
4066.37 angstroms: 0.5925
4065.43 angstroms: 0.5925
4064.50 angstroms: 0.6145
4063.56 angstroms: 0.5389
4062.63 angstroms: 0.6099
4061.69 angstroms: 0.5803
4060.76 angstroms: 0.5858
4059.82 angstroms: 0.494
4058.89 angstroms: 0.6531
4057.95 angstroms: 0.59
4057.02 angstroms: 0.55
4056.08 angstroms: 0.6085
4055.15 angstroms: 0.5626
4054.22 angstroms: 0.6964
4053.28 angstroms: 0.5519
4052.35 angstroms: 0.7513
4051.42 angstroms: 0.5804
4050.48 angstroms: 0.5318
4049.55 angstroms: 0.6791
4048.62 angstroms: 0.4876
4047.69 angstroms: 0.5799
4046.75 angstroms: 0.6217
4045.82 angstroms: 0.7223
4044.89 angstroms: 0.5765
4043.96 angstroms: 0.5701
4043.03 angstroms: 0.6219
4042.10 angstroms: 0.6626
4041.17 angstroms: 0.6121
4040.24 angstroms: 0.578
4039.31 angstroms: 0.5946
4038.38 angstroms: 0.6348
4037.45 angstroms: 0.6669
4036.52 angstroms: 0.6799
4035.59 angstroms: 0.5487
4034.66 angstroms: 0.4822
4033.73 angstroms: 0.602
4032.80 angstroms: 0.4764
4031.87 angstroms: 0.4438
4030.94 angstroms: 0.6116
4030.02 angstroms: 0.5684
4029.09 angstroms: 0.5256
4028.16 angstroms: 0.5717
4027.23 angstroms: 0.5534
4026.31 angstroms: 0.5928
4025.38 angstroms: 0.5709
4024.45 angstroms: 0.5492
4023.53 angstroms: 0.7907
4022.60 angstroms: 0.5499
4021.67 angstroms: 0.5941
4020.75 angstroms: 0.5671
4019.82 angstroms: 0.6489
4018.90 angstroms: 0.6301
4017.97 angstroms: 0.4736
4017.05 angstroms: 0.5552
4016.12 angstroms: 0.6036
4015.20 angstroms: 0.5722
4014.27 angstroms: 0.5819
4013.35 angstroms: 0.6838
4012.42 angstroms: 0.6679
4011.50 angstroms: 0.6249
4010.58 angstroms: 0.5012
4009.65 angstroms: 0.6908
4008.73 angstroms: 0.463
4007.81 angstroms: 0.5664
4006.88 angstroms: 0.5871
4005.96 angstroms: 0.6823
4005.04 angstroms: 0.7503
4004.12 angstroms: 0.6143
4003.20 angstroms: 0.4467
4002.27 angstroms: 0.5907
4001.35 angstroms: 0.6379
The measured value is 0.2 angstroms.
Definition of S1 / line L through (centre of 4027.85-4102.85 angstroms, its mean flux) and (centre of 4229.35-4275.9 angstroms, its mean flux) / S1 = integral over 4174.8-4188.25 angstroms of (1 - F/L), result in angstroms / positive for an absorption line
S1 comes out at 0.7 angstroms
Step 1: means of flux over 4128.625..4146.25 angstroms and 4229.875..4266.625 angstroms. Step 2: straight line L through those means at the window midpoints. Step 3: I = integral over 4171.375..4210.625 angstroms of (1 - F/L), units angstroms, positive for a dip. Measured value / 0.9 angstroms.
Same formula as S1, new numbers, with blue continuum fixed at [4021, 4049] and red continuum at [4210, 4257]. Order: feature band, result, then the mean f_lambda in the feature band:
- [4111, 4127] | 0.2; 0.61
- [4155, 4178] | 0.4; 0.623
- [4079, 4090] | -0.4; 0.629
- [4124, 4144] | 0.5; 0.607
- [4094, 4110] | 0.2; 0.604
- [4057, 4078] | 0.0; 0.6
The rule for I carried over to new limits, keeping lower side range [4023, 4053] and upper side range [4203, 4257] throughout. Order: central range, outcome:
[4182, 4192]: 0.1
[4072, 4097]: -0.5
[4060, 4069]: 0.1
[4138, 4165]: -0.5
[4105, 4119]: 0.0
